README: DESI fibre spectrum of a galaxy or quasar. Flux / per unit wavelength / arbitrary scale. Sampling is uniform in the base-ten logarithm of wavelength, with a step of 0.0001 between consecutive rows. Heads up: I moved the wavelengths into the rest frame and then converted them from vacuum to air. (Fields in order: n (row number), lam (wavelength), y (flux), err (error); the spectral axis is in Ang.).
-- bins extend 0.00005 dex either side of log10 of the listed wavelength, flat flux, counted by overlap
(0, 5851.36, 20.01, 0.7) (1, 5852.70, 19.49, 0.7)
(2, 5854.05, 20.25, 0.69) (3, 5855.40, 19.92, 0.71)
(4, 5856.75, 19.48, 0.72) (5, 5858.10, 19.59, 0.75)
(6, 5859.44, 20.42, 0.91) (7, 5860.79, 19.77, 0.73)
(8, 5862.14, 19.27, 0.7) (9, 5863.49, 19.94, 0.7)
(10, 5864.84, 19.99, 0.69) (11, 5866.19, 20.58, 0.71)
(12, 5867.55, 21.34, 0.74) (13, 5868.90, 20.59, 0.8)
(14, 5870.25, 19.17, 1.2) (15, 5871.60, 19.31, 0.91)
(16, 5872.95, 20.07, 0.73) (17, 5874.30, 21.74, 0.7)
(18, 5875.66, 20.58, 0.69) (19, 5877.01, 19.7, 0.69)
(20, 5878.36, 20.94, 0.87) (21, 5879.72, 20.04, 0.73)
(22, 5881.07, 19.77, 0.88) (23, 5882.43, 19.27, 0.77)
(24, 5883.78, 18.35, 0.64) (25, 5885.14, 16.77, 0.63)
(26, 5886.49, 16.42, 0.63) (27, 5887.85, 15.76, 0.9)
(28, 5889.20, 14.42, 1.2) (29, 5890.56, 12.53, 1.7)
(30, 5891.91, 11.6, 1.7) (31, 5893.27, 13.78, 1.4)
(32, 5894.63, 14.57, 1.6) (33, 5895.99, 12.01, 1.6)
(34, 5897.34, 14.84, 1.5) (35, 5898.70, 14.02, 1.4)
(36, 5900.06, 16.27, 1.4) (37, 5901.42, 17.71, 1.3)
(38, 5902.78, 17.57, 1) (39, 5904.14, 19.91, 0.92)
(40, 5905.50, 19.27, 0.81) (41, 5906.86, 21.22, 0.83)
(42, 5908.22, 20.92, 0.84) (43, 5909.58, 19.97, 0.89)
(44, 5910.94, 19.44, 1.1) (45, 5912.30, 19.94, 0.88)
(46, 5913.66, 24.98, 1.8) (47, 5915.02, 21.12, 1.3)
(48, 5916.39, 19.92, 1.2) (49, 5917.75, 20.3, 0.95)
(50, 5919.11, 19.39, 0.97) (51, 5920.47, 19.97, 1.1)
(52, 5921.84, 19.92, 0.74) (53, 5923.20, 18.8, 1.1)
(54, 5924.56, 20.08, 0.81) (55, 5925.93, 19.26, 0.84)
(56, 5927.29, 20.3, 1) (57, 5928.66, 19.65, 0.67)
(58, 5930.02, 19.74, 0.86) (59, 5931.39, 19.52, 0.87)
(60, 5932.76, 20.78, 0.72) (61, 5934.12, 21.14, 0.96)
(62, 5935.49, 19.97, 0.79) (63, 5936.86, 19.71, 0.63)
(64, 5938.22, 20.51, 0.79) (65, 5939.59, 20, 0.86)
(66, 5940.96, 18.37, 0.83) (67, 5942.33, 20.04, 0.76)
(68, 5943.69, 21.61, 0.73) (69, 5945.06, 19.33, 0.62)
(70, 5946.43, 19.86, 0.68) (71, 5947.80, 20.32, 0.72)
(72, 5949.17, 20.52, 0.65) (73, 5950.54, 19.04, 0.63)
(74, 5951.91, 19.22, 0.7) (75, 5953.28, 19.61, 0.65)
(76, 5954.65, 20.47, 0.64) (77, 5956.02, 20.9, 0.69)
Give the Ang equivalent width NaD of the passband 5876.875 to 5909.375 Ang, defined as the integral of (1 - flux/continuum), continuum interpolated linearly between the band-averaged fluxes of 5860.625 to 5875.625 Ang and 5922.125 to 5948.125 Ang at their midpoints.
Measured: 5.0 Ang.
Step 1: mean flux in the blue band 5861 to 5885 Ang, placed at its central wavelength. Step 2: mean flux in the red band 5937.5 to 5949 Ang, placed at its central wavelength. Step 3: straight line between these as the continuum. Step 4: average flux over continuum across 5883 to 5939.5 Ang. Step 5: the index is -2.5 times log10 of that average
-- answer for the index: 0.09 mag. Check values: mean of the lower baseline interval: 20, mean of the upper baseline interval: 20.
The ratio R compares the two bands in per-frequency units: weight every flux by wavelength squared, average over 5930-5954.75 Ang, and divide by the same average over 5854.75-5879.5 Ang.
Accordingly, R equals 1.02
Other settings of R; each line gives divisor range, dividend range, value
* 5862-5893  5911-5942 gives 1.10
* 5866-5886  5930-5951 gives 1.03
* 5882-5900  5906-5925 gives 1.38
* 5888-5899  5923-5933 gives 1.47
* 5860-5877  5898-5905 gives 0.86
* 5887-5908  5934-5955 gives 1.28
